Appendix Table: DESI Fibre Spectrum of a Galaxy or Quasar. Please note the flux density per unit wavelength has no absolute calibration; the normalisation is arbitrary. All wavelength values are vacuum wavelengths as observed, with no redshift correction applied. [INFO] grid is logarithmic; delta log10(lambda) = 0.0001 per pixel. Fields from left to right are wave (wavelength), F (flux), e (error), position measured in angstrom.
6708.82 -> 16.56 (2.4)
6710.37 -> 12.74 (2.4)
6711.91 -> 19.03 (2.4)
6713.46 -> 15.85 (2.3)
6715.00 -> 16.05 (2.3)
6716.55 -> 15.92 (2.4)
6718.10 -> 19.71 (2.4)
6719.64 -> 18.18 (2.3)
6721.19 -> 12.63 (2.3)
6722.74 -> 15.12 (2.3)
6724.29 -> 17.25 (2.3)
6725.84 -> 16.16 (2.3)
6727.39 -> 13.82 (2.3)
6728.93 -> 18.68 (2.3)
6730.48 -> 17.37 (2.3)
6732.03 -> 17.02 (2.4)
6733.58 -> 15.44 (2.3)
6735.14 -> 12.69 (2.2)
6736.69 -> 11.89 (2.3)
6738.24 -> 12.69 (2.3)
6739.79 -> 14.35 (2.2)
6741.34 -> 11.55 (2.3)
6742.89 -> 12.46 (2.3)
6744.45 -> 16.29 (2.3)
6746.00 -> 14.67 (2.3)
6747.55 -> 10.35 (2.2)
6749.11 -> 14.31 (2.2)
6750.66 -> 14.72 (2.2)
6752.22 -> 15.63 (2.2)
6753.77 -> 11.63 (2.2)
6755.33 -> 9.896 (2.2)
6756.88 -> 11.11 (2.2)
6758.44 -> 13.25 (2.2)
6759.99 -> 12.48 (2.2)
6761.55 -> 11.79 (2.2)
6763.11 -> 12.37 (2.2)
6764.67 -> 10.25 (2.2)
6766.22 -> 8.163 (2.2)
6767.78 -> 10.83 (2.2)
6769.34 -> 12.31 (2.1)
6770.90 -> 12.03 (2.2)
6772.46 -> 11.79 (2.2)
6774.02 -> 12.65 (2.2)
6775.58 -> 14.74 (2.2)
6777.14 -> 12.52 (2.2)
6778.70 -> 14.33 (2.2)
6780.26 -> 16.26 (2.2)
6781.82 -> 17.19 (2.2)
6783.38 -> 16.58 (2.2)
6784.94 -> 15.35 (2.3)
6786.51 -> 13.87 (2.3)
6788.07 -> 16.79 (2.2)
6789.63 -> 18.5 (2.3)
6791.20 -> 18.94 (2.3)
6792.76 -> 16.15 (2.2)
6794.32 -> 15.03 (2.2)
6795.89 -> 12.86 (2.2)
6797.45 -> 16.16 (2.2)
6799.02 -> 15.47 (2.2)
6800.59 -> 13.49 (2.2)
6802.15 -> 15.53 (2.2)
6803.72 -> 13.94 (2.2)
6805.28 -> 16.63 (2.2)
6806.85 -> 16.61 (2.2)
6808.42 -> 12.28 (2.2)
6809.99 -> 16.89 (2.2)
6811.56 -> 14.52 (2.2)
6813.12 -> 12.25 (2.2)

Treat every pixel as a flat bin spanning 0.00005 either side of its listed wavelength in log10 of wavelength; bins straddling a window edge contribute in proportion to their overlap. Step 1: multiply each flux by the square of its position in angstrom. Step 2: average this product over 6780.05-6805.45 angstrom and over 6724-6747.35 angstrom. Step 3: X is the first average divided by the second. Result 1.09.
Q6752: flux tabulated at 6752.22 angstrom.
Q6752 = 15.63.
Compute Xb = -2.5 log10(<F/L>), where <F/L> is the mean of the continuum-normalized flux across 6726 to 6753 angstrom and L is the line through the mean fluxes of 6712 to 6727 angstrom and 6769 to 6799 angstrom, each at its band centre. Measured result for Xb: 0.11 mag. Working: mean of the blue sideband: 16.4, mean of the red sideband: 15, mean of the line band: 14.4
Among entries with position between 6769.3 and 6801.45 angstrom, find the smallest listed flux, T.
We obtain 11.79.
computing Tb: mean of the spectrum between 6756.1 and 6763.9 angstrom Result 12.2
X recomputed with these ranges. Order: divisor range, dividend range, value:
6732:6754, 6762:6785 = 0.97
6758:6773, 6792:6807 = 1.33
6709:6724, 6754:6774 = 0.72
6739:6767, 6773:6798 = 1.25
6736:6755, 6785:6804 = 1.19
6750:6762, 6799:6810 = 1.21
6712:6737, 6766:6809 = 0.93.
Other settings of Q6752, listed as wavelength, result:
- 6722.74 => 15.12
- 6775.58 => 14.74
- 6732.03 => 17.02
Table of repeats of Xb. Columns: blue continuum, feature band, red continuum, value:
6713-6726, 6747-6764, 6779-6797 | 0.28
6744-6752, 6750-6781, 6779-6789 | 0.20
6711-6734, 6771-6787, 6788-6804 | 0.11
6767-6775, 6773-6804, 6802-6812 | -0.14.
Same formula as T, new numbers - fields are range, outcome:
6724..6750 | 10.35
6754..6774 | 8.163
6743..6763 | 9.896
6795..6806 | 12.86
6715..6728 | 12.63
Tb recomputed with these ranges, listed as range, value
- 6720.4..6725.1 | 15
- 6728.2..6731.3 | 18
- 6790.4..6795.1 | 16.7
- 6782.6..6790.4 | 16.2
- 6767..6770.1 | 11.6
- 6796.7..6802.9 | 15.1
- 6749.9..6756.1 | 13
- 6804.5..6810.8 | 15.6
